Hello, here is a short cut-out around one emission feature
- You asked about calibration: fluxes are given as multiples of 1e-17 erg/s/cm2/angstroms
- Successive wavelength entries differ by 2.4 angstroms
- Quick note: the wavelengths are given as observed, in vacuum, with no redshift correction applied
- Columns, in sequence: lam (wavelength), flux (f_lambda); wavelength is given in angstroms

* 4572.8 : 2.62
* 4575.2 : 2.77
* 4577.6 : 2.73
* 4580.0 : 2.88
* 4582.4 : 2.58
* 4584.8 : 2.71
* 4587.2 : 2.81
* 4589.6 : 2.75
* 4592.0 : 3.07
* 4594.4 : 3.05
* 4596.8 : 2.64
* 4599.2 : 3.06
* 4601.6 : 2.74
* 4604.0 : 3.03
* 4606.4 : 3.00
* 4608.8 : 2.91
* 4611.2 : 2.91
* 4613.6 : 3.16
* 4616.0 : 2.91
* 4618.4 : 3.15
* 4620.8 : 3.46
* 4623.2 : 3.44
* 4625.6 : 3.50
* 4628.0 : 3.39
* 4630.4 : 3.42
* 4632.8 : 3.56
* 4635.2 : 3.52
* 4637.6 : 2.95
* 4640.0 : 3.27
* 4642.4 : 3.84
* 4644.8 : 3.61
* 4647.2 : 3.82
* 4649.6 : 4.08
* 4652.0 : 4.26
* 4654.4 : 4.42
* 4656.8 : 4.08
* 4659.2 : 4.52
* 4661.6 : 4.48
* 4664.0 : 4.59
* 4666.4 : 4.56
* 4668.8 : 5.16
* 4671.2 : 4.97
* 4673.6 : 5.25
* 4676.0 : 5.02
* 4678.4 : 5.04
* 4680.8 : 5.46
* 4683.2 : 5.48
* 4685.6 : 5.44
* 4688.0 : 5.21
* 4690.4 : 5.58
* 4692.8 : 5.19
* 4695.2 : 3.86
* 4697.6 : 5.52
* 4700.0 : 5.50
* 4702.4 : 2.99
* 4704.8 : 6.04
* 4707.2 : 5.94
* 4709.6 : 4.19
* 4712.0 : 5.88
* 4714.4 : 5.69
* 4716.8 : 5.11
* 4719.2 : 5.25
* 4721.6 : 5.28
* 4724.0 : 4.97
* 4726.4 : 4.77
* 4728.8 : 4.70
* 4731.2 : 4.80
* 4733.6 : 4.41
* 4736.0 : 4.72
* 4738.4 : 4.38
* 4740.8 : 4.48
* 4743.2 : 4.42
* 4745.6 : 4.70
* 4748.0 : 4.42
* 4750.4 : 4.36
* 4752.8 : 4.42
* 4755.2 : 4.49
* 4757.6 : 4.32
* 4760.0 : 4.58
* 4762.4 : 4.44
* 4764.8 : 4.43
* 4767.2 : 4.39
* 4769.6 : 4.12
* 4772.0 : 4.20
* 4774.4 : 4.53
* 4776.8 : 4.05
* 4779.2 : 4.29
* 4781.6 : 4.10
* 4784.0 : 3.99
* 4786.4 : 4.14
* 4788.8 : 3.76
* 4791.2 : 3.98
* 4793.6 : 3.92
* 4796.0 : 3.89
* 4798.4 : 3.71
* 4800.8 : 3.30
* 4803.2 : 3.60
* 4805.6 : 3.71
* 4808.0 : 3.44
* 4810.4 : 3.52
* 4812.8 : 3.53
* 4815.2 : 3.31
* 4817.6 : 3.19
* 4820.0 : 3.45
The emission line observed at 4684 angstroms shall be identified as C IV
